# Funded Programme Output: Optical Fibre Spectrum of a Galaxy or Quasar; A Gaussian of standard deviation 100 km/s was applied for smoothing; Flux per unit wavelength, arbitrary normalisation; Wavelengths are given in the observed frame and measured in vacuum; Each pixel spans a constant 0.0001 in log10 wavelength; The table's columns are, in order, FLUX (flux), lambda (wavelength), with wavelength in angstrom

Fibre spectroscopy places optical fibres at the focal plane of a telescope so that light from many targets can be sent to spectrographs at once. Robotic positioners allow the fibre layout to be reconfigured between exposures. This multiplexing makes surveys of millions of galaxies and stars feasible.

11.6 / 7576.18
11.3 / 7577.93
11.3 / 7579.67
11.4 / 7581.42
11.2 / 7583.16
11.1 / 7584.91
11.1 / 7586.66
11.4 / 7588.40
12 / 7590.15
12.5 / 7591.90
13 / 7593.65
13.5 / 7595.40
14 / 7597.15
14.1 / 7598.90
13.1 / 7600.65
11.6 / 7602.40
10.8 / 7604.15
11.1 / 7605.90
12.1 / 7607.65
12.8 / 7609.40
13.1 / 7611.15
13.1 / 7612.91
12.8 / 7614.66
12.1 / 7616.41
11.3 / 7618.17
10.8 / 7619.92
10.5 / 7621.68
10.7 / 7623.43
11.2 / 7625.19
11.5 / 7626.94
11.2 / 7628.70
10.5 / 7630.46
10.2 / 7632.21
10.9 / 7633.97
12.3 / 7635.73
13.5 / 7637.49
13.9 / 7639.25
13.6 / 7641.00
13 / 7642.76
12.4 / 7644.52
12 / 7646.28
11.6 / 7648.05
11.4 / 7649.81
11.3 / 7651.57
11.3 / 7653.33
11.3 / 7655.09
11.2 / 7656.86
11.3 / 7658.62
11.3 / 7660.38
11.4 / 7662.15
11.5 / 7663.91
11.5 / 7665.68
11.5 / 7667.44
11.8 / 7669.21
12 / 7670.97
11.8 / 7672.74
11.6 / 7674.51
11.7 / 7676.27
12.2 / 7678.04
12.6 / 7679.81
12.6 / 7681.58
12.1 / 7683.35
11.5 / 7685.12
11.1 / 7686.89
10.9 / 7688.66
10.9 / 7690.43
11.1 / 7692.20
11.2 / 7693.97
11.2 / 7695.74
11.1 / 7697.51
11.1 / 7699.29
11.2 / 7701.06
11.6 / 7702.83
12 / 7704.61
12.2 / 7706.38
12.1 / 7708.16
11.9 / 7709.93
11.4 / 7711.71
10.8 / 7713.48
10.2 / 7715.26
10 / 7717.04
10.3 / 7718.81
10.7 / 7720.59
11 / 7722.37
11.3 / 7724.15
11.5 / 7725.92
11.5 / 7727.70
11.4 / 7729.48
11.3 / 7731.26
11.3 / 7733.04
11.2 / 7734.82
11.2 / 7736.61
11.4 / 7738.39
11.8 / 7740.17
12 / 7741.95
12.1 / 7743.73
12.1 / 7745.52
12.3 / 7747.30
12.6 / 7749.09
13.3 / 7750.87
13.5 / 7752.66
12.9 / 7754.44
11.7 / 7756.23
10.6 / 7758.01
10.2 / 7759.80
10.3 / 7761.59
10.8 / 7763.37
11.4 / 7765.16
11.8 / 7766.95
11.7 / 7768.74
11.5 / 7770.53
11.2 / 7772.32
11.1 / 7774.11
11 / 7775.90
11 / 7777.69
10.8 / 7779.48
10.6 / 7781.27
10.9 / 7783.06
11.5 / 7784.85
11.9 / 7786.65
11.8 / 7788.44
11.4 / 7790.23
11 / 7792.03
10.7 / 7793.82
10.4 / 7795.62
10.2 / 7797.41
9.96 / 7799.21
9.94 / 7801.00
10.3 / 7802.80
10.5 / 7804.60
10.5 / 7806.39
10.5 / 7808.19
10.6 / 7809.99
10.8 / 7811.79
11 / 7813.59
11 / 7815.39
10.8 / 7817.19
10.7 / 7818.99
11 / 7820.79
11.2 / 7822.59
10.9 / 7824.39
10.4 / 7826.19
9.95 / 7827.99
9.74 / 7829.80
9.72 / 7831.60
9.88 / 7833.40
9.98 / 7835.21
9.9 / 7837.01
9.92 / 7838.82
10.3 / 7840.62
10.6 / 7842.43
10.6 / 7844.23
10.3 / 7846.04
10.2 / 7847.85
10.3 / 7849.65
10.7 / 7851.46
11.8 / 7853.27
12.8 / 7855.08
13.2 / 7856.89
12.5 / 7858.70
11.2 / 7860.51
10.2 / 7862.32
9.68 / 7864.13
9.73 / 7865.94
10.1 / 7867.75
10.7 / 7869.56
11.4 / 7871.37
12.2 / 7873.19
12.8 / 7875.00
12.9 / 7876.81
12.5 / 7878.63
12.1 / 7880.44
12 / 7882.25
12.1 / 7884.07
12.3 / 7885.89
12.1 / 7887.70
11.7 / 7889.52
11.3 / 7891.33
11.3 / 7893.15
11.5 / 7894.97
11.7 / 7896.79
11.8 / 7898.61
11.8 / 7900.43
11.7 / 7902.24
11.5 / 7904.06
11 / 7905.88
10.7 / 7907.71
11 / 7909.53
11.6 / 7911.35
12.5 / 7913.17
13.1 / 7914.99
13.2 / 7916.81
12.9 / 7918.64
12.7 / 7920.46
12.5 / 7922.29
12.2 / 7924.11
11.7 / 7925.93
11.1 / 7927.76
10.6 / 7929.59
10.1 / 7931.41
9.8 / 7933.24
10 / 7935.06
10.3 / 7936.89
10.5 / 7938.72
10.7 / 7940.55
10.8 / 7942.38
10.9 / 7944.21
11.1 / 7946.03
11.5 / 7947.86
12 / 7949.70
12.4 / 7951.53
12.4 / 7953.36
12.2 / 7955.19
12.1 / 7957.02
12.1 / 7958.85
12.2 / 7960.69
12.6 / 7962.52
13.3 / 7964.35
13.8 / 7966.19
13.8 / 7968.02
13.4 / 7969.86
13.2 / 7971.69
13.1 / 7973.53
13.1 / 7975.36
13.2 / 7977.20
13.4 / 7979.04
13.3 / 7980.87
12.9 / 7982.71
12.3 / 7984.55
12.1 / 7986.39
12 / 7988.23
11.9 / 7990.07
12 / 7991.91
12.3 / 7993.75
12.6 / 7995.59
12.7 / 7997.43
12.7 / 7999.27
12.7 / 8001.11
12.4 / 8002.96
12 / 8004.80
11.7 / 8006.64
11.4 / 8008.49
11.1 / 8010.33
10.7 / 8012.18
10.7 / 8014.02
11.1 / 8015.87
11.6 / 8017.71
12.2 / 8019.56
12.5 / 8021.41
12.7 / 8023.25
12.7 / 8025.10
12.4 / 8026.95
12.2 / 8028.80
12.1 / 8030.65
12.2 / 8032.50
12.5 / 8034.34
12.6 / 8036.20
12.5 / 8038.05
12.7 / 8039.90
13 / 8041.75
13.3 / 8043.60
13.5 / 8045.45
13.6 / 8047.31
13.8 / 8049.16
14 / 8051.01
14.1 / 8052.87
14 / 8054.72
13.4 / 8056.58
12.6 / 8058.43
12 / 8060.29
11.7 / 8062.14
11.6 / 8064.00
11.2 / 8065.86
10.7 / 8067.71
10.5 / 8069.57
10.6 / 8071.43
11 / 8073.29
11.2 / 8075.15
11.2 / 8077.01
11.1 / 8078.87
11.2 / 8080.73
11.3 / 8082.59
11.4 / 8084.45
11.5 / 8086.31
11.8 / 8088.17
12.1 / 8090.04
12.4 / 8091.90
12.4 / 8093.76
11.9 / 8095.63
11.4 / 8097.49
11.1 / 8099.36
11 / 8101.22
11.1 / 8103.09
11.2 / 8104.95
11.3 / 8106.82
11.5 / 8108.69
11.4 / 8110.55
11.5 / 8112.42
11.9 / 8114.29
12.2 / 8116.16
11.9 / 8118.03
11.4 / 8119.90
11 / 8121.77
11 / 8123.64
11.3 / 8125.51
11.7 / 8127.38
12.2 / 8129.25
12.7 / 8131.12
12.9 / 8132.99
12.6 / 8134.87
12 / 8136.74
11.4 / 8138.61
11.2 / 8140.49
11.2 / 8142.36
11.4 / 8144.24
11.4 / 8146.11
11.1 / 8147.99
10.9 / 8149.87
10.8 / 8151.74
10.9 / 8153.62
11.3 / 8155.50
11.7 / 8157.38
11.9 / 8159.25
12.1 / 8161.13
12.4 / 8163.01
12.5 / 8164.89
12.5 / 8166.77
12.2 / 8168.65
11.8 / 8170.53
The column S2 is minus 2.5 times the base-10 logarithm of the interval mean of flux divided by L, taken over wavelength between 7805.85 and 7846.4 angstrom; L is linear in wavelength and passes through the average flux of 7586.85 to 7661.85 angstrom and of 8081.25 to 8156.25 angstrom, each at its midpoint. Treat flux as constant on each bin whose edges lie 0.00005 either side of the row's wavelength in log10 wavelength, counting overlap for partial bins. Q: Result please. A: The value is 0.13 mag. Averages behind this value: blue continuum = 12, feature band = 10.4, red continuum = 11.6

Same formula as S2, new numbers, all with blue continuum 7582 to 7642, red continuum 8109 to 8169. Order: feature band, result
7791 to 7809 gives 0.15 mag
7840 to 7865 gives 0.08 mag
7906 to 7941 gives 0.04 mag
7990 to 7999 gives -0.05 mag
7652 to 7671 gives 0.05 mag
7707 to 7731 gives 0.08 mag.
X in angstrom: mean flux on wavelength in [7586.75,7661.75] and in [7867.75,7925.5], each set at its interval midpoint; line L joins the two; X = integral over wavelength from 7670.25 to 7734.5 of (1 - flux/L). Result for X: 3.0 angstrom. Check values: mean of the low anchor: 12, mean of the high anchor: 11.9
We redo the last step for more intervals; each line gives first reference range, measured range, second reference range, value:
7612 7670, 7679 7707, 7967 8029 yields 0.7 angstrom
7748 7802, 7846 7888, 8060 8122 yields -0.7 angstrom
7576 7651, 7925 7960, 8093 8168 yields 1.7 angstrom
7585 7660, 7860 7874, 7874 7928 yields 1.6 angstrom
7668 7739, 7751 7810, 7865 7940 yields 2.0 angstrom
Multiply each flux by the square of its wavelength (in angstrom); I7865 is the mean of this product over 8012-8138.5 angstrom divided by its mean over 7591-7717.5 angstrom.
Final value 1.1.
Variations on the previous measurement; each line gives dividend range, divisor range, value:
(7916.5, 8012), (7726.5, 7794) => 1.11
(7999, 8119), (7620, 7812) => 1.15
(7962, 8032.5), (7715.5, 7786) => 1.16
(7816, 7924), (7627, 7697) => 1.02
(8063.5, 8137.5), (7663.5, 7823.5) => 1.12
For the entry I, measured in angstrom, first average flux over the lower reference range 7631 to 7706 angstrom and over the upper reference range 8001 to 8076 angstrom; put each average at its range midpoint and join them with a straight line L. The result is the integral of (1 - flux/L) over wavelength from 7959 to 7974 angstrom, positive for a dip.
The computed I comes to -1.3 angstrom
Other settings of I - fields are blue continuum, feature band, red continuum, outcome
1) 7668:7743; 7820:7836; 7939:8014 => 2.0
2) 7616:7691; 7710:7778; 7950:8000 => 3.0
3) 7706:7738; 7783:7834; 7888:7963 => 3.1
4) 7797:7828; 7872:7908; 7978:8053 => -1.8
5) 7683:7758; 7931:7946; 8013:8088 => 1.9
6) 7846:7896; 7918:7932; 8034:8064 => 0.3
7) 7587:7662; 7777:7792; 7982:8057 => 1.2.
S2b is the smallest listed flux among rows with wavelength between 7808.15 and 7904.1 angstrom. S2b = 9.68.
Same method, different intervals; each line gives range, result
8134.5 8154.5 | 10.8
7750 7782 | 10.2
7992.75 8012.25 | 10.7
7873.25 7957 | 9.8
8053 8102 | 10.5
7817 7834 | 9.72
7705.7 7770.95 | 10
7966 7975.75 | 13.1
